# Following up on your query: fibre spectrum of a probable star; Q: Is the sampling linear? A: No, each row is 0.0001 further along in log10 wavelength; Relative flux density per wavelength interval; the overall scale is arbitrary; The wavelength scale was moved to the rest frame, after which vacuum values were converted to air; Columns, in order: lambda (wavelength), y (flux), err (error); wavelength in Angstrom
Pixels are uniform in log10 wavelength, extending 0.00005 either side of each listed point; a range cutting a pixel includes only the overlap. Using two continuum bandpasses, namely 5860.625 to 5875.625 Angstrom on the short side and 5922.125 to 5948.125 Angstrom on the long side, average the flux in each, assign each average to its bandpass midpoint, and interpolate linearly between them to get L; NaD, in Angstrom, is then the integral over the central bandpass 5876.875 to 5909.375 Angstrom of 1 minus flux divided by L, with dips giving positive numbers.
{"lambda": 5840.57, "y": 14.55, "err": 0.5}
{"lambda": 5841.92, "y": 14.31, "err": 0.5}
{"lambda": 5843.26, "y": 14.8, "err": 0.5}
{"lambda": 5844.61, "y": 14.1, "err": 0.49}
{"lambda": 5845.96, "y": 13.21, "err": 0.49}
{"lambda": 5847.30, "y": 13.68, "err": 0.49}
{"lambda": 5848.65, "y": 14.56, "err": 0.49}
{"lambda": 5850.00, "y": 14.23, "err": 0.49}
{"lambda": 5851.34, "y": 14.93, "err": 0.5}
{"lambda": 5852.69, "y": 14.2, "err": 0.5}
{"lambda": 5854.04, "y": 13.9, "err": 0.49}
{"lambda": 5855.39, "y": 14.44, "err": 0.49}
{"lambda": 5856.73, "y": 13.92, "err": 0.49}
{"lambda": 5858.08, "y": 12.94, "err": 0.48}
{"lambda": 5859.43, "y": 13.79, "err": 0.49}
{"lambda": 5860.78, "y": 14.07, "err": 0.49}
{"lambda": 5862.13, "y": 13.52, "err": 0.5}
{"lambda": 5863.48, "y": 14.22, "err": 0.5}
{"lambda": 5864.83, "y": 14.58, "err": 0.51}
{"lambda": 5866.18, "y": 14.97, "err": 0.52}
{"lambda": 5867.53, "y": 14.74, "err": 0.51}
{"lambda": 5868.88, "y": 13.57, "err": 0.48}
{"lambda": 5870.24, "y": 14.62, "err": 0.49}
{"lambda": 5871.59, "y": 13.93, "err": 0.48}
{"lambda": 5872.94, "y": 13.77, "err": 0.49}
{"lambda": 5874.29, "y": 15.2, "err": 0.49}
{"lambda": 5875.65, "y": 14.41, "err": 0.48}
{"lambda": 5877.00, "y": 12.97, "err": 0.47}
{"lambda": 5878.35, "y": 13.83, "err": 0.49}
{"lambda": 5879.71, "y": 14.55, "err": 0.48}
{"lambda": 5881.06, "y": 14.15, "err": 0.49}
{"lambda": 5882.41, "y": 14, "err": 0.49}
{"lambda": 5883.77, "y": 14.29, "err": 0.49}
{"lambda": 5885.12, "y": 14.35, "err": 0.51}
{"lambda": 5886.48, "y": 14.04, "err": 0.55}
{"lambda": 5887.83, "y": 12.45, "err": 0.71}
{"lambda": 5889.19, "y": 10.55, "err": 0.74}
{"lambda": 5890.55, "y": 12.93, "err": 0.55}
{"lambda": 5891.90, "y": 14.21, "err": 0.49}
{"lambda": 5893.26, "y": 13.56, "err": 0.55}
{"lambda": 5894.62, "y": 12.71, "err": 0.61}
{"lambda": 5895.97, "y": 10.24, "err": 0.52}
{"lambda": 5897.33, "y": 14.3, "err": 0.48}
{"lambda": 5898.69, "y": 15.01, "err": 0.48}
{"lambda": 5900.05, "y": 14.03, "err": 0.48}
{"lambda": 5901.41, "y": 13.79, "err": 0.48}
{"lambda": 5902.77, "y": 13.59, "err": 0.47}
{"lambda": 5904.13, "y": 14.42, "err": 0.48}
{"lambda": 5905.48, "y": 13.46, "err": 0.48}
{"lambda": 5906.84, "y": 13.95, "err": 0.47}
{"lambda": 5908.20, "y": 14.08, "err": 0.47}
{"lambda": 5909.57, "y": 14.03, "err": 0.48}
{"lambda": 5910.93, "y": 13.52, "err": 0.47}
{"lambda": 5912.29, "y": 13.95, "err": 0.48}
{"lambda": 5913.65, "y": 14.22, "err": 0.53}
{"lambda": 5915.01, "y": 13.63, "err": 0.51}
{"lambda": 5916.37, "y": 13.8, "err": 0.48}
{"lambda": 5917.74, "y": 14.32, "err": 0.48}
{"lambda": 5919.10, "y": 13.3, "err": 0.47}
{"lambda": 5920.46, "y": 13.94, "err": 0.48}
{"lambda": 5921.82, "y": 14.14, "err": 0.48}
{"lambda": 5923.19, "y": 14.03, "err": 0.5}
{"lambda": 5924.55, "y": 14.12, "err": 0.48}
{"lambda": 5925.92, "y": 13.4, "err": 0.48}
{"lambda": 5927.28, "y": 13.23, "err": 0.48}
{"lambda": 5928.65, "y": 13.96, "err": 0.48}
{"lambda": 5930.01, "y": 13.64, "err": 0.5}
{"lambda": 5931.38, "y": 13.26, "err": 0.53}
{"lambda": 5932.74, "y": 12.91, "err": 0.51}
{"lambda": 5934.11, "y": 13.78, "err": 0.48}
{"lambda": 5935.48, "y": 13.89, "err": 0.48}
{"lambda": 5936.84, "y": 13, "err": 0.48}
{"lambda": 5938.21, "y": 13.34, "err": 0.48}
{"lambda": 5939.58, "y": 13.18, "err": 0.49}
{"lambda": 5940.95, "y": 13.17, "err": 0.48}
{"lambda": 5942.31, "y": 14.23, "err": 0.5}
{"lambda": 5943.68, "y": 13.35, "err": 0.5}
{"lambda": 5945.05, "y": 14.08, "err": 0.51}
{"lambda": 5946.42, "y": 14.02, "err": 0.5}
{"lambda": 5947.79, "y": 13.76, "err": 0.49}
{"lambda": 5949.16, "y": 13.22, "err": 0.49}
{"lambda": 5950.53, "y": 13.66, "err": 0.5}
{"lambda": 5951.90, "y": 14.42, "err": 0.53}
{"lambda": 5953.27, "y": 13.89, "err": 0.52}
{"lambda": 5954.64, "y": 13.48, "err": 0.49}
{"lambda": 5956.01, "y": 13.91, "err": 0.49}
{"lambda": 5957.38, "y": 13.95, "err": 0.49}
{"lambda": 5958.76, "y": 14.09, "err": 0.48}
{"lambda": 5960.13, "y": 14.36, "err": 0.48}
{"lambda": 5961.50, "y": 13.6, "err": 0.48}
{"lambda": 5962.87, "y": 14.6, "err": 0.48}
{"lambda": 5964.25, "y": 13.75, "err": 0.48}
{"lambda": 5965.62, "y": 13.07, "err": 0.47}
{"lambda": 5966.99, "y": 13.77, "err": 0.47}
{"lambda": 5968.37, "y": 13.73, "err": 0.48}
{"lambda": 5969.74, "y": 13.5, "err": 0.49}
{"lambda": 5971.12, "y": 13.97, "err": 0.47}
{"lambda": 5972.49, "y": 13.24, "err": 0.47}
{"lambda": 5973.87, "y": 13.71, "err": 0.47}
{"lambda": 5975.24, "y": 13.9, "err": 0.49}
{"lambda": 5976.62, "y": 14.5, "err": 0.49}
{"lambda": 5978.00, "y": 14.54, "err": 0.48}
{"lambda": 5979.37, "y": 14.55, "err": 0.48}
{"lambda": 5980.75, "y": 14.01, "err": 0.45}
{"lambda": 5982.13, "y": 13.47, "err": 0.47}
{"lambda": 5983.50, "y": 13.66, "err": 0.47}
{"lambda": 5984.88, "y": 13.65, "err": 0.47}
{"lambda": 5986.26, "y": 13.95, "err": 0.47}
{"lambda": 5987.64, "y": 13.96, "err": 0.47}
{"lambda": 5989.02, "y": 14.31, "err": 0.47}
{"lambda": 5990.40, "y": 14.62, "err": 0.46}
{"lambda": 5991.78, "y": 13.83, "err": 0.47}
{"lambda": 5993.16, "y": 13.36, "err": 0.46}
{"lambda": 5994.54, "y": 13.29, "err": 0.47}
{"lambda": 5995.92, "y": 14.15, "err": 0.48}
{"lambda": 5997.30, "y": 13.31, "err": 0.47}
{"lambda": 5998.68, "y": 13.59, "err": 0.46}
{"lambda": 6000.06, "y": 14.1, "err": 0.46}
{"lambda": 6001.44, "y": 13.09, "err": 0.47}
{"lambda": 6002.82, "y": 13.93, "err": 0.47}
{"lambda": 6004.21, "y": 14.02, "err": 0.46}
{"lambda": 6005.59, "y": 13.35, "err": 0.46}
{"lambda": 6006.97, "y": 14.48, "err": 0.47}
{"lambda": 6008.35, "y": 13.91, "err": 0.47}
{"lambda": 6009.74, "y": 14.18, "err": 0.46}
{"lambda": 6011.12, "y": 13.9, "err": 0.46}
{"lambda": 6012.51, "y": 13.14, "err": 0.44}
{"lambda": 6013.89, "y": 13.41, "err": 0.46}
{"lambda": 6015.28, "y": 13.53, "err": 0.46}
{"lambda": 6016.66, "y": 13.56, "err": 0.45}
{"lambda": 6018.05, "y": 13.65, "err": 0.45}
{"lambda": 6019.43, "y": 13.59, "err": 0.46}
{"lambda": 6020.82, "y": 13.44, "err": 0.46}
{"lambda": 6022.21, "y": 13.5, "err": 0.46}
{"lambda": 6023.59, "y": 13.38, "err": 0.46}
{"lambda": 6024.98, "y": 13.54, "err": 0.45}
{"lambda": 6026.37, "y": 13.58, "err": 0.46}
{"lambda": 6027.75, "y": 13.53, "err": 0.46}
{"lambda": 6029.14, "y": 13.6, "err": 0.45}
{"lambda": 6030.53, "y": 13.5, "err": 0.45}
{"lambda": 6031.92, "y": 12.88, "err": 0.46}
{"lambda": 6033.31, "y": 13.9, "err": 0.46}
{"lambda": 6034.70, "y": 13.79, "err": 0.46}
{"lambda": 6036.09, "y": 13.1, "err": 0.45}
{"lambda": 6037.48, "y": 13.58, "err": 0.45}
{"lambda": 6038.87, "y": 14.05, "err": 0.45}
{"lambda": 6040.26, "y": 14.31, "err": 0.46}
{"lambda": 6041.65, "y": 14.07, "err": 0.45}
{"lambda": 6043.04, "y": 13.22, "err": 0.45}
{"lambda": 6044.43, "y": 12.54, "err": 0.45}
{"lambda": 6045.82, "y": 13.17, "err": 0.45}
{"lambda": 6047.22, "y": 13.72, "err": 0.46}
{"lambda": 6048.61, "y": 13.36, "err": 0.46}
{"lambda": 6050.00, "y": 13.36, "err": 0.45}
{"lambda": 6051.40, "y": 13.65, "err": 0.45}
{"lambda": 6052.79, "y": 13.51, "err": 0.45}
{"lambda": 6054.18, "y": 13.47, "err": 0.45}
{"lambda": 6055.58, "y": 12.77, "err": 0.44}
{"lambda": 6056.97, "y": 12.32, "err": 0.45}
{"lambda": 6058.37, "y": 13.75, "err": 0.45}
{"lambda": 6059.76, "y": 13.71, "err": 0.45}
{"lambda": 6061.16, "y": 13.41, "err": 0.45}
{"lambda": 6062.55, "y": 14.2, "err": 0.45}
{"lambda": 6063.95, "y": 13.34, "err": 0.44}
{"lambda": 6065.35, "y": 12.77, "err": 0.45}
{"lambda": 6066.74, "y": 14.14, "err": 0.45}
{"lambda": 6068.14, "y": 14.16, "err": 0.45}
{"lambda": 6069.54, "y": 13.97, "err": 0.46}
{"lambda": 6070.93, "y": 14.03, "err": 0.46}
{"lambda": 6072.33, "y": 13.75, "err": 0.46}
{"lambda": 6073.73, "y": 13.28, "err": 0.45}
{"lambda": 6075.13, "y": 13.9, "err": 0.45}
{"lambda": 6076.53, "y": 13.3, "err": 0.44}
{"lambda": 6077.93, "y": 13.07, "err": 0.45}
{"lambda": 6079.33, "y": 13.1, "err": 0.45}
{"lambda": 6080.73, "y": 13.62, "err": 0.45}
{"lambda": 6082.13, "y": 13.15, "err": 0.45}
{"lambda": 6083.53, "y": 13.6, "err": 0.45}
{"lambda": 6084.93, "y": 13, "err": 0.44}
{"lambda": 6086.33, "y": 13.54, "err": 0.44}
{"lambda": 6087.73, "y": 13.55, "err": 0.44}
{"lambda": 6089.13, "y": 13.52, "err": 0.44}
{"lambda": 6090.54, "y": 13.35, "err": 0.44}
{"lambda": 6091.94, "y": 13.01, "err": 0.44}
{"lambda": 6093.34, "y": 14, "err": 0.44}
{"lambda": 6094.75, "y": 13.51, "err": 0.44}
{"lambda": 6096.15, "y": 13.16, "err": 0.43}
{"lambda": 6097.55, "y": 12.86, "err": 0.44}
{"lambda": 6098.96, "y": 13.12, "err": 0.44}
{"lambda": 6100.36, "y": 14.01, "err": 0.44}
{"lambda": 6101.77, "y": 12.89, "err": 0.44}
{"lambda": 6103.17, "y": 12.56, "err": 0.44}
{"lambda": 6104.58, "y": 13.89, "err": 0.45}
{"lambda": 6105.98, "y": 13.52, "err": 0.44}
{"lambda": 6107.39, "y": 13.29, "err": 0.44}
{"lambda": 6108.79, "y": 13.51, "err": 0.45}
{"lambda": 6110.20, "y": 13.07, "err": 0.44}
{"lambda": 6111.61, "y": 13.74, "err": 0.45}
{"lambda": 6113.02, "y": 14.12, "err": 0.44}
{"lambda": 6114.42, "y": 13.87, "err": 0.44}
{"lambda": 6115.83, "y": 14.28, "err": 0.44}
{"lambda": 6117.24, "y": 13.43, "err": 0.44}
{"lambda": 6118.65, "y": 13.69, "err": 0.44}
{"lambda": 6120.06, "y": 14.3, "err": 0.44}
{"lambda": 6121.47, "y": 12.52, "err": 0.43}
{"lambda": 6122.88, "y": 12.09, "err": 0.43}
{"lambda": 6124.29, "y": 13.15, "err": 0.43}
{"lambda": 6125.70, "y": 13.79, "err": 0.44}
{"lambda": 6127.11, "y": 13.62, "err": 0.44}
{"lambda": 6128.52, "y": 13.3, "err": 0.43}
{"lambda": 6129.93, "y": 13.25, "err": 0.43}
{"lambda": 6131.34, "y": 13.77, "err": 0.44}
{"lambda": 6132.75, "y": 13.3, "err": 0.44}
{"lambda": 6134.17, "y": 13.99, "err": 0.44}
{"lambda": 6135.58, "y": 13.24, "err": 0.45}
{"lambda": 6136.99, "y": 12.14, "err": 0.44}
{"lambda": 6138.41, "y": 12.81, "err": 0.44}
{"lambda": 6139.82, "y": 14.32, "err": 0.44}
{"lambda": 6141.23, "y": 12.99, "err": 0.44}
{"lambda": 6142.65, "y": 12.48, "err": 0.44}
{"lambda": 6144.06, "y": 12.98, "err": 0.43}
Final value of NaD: 1.1 Angstrom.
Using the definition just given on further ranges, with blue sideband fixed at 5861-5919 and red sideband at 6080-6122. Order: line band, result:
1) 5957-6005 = -0.7 Angstrom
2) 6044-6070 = 0.2 Angstrom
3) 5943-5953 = -0.1 Angstrom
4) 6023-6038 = 0.1 Angstrom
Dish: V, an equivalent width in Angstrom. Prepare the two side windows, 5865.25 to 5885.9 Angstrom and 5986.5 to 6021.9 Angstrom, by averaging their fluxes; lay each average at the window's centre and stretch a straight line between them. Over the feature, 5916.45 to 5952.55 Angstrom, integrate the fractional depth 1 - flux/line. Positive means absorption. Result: 0.87 Angstrom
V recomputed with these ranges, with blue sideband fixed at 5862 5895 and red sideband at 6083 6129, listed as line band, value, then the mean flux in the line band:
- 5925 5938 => 0.3 Angstrom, 13.5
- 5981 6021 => -0.4 Angstrom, 13.7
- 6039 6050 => 0.0 Angstrom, 13.5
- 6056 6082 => -0.1 Angstrom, 13.5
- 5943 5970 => -0.2 Angstrom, 13.8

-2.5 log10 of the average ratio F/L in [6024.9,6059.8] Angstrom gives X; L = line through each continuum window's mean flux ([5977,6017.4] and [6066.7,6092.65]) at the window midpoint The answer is 0.02 mag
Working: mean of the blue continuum 13.8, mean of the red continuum 13.5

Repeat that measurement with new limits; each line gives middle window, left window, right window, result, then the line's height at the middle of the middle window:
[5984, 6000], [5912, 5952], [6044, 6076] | -0.018 mag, 13.6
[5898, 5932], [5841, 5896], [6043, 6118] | -0.007 mag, 13.8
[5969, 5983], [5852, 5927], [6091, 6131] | -0.022 mag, 13.7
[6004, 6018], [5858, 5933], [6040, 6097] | -0.013 mag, 13.6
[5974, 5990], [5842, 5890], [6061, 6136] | -0.024 mag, 13.7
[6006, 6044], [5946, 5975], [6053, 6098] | -0.002 mag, 13.6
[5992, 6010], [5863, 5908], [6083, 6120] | -0.009 mag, 13.6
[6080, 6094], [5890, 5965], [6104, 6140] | 0.005 mag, 13.5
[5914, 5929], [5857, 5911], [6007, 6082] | -0.007 mag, 13.7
